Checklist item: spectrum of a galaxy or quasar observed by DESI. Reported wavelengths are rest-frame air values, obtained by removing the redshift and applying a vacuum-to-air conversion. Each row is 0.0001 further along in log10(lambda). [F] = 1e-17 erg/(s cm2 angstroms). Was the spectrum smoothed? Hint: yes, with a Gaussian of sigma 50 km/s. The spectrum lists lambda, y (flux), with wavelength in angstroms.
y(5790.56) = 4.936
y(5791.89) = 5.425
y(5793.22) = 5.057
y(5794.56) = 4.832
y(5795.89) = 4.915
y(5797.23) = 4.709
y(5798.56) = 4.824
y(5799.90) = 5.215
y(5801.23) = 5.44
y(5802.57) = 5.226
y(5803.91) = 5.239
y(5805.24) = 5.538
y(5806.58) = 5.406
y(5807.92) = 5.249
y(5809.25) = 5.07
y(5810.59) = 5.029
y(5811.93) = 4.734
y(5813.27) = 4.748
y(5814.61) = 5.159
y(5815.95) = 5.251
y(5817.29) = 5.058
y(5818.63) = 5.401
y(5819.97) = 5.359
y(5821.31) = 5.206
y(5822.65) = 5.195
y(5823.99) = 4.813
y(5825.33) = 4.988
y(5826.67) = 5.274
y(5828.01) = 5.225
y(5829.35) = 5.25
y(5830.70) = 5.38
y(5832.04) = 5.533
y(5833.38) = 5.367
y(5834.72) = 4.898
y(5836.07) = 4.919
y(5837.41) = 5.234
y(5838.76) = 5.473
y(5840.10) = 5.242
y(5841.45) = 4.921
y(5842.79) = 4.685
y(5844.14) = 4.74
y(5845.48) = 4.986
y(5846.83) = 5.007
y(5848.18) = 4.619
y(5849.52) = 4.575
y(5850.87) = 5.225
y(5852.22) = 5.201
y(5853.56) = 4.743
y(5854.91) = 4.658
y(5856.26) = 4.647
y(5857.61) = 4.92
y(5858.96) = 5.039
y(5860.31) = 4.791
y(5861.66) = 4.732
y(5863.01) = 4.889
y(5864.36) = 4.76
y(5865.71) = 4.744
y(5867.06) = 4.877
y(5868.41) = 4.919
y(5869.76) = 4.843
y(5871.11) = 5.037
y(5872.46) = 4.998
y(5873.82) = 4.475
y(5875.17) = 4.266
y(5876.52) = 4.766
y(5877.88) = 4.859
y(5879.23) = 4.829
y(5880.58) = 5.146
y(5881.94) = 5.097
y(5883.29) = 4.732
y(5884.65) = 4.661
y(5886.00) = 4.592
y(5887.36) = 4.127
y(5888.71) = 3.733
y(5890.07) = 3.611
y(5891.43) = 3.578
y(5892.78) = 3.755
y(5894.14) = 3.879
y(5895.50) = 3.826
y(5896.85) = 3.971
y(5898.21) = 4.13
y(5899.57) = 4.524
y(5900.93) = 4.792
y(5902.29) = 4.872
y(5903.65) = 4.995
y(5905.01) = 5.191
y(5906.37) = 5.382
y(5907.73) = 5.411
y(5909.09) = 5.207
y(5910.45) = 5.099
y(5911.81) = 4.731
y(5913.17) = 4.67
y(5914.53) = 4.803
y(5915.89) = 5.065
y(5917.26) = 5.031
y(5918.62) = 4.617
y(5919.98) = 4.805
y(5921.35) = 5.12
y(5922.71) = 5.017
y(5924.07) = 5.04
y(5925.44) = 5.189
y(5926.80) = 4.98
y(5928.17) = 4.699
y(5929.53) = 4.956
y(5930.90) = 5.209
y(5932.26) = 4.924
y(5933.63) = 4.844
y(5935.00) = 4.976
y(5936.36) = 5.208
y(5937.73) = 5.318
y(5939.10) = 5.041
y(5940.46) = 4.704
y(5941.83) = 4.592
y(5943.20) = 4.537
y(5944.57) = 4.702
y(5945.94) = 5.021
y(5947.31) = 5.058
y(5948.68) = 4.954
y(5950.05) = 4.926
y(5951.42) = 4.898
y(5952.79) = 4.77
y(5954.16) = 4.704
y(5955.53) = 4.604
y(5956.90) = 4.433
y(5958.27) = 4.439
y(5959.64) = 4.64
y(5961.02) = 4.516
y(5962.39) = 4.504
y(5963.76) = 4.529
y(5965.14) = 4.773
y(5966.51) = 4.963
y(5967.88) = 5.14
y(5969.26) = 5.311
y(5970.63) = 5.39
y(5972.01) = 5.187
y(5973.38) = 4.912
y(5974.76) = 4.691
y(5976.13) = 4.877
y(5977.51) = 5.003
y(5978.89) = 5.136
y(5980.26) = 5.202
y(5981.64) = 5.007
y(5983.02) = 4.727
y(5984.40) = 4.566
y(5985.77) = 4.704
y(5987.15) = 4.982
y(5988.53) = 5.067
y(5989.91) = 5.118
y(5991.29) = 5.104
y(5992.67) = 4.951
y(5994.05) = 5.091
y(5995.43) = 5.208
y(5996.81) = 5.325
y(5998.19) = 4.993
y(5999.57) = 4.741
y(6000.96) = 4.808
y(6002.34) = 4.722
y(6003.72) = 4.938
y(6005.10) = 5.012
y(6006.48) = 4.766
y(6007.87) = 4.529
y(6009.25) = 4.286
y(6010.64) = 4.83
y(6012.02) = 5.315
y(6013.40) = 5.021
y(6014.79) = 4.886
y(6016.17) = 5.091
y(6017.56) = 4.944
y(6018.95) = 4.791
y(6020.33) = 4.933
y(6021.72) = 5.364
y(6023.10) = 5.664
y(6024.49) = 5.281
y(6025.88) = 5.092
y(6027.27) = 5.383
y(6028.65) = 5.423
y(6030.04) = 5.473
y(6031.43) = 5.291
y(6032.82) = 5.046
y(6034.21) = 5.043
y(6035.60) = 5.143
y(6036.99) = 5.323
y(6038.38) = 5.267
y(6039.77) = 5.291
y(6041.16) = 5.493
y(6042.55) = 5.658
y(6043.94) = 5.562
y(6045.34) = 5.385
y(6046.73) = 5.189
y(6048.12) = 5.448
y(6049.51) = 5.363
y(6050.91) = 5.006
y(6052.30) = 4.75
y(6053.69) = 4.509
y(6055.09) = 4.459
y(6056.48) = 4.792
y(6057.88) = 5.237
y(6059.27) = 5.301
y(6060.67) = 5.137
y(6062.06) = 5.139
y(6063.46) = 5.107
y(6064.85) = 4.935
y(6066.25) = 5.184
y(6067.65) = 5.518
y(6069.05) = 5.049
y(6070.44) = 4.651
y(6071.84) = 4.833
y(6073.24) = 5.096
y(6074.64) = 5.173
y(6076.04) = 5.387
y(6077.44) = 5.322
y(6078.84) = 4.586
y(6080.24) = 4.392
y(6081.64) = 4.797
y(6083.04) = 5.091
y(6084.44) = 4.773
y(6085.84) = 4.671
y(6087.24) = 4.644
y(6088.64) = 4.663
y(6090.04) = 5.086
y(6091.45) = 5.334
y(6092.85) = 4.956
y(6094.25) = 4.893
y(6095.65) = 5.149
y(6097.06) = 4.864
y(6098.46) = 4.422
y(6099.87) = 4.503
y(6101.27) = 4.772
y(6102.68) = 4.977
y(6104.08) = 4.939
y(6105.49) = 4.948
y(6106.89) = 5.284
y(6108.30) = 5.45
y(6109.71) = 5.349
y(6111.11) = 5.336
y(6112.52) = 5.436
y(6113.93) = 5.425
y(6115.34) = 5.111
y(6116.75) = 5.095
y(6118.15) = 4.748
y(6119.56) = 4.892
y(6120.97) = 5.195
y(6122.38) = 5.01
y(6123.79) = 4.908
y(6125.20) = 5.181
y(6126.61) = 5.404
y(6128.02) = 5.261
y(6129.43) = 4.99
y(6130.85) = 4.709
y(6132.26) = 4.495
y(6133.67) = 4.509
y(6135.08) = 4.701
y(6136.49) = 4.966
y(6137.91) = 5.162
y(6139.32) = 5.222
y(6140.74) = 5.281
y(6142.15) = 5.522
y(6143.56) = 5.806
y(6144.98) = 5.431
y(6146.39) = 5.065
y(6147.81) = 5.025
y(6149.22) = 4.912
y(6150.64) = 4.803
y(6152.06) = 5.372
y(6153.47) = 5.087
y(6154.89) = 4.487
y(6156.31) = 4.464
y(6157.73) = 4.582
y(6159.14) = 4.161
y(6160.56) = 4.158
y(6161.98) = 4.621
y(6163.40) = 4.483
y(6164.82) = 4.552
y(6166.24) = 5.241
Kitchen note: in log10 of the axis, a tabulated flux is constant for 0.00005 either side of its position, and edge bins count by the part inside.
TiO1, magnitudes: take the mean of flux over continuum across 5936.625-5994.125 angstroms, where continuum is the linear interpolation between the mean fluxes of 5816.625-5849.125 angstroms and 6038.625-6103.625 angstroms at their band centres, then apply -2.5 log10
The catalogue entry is 0.04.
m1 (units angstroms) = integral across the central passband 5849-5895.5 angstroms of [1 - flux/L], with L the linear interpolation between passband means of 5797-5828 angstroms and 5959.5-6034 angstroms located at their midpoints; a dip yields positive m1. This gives 4.3 angstroms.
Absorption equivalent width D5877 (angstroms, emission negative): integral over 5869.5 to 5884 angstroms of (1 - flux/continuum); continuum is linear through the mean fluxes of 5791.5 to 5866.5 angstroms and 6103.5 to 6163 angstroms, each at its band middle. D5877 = 0.6 angstroms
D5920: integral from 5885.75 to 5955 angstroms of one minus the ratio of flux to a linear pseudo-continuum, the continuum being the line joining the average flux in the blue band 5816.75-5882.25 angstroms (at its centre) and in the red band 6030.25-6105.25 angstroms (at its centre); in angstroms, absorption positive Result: 3.5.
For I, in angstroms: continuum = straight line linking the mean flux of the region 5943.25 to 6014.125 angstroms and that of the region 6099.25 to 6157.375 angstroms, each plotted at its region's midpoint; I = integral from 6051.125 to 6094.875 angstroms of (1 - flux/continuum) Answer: 0.3 angstroms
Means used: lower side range 4.88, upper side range 5.05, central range 4.95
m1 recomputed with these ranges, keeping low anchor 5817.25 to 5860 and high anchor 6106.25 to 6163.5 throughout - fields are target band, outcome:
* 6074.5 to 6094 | 0.4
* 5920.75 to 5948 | 0.4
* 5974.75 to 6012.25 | 0.8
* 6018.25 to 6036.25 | -0.7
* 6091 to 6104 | 0.4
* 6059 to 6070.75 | -0.2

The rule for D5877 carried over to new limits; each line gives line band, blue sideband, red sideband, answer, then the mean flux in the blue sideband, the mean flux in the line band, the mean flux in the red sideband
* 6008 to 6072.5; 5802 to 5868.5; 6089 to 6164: -1.6 angstroms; 5.04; 5.12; 4.98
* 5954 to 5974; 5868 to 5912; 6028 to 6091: 0.0 angstroms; 4.6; 4.81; 5.08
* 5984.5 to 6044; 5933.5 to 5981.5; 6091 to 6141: -1.9 angstroms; 4.87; 5.08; 5.02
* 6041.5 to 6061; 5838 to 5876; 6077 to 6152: -0.6 angstroms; 4.86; 5.13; 5.01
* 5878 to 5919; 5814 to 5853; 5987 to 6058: 4.0 angstroms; 5.11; 4.61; 5.08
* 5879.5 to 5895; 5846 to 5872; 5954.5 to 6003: 1.9 angstroms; 4.86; 4.27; 4.89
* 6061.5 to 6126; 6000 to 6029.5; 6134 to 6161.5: -0.5 angstroms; 5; 5.01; 4.95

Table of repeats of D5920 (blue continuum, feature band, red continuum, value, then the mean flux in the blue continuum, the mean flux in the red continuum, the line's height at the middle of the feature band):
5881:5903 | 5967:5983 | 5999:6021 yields -1.3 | 4.25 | 4.85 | 4.67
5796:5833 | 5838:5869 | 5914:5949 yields 1.2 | 5.16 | 4.94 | 5.09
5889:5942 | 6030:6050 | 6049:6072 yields -1.5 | 4.76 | 5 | 4.96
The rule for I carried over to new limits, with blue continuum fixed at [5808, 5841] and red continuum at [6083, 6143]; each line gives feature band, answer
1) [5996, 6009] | 0.55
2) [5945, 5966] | 1.53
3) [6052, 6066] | 0.24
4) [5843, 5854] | 0.57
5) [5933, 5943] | 0.32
